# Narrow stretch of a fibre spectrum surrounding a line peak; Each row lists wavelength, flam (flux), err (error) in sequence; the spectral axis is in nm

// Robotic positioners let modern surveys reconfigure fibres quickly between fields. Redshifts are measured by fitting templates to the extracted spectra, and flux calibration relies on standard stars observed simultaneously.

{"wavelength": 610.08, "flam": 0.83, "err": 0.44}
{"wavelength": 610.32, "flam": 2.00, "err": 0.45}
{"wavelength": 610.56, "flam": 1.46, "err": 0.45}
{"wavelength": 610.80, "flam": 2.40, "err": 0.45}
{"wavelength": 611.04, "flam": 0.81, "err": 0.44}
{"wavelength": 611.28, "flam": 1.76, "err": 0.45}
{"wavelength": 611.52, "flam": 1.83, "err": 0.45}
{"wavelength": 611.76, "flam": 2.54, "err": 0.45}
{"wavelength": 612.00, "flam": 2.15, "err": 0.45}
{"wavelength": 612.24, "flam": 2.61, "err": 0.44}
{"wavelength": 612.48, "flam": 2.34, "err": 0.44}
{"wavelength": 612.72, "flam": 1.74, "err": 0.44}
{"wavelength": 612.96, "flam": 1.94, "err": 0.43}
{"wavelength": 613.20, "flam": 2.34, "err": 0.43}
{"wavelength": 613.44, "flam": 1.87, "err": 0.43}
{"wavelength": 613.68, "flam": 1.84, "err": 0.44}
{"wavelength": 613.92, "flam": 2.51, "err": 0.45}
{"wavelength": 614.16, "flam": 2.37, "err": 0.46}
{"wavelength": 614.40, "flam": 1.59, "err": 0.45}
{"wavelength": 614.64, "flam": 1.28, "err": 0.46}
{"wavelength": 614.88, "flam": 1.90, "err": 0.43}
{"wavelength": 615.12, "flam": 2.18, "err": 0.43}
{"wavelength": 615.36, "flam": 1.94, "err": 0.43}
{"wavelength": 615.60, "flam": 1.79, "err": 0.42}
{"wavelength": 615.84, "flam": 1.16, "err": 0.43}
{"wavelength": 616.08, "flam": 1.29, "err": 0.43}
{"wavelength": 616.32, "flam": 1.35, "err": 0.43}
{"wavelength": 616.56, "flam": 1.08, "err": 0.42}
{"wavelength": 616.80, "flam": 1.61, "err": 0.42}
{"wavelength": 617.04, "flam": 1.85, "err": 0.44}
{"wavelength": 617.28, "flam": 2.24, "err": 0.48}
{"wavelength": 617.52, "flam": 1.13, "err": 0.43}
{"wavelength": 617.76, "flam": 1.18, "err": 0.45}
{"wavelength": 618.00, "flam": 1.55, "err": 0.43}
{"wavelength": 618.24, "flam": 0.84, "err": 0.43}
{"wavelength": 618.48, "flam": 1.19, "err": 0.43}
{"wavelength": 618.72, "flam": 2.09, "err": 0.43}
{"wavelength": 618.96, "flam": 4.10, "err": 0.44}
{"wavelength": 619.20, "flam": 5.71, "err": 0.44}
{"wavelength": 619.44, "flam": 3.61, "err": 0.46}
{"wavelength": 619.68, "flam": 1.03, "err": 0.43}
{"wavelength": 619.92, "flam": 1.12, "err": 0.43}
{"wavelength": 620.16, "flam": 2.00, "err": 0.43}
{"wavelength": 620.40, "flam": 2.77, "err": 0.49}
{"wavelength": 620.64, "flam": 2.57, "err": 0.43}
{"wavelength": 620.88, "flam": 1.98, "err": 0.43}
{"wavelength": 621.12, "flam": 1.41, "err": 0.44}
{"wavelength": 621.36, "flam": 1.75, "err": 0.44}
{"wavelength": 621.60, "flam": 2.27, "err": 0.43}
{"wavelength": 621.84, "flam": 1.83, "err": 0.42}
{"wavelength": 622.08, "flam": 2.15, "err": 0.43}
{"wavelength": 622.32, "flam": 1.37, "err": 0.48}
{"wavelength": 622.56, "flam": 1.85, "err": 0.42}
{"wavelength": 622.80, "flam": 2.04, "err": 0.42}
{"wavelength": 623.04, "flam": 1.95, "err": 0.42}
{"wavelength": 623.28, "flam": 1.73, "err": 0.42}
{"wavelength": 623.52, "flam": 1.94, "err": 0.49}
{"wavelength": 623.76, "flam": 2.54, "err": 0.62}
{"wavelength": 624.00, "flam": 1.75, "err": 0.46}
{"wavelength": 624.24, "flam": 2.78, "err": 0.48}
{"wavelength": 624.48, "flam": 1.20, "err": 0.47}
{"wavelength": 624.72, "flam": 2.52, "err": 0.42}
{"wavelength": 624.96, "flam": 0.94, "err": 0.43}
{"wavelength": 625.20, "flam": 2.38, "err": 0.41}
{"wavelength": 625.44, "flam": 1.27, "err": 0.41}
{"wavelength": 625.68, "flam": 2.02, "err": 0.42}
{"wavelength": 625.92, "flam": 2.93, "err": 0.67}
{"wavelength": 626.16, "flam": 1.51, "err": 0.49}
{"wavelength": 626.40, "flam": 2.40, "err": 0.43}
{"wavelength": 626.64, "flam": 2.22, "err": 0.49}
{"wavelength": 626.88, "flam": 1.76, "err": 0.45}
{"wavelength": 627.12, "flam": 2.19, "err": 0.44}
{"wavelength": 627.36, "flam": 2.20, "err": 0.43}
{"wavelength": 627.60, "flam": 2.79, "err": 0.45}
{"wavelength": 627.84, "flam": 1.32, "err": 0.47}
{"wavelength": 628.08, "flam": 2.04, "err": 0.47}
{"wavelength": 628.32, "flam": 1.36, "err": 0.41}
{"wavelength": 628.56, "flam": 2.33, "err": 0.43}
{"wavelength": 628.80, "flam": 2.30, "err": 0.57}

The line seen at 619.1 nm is H-beta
